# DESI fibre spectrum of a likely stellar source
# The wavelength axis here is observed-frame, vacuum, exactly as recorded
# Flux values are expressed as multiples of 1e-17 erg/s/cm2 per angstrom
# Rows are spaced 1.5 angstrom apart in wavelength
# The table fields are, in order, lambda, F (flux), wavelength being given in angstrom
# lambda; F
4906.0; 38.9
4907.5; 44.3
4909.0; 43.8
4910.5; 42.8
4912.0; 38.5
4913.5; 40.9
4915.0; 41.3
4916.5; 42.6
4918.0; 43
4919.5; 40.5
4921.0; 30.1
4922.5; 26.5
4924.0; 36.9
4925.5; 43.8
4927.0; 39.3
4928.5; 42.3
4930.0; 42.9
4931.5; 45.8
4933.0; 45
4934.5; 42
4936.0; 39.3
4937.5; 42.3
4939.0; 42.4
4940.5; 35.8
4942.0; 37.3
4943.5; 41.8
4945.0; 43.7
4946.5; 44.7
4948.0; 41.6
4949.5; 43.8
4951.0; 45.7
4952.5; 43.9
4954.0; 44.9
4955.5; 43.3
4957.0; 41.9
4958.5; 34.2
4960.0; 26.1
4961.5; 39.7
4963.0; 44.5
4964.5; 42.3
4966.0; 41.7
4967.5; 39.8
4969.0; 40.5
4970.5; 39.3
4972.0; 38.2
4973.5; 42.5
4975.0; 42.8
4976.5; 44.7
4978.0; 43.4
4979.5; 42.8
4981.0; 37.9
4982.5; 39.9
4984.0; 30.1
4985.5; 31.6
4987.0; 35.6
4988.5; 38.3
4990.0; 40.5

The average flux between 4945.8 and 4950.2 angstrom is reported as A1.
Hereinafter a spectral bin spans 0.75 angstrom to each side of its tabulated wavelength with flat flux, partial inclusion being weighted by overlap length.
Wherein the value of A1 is 43.3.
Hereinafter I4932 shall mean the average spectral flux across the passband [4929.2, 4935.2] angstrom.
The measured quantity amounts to 43.9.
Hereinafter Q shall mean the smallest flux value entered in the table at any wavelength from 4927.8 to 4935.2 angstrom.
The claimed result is 42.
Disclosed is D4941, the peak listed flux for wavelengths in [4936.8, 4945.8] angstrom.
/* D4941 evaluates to 43.7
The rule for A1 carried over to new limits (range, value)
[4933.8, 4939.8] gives 41.4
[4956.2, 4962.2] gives 35.5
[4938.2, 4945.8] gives 40.2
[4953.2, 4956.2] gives 44.1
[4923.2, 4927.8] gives 39.9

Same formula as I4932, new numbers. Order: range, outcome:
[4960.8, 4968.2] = 41.6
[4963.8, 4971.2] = 40.7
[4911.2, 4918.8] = 41.3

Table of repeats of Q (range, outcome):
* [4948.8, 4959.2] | 34.2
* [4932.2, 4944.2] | 35.8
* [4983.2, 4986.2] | 30.1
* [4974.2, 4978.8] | 42.8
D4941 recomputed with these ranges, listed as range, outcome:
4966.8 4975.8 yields 42.8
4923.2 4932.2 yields 45.8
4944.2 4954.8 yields 45.7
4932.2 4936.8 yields 45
